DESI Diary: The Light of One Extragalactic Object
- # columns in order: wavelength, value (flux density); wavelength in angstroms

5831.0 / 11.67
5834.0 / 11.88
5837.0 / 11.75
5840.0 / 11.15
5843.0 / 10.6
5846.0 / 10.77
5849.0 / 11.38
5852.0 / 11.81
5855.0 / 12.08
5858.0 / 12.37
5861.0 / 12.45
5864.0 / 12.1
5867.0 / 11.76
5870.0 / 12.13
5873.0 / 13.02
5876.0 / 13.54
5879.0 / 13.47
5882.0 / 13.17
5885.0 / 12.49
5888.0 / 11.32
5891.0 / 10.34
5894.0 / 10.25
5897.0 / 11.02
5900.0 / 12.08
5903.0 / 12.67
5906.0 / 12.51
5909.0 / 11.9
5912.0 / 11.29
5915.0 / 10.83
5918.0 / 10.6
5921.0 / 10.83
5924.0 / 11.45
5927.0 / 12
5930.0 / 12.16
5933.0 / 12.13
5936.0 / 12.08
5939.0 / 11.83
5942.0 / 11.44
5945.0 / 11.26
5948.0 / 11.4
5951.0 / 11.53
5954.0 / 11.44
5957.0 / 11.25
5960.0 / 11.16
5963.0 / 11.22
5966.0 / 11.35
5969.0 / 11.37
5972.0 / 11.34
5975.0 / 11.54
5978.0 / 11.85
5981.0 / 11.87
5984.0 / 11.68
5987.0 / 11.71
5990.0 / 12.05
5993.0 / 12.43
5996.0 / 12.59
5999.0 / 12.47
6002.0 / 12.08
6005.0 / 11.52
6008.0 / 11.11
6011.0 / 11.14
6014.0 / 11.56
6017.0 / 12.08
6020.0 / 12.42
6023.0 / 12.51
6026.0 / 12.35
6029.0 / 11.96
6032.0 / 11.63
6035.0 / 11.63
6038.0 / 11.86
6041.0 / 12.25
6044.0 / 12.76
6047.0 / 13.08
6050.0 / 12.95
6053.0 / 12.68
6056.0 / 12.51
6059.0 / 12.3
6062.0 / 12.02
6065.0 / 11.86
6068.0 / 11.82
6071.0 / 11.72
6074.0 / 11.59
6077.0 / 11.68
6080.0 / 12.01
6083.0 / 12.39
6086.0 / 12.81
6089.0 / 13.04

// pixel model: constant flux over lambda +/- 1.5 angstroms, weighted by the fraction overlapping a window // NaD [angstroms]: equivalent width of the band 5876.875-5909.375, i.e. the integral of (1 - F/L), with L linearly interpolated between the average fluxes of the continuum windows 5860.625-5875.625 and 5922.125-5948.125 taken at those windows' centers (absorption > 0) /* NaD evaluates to 0.5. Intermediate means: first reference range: 12.4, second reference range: 11.8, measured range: 12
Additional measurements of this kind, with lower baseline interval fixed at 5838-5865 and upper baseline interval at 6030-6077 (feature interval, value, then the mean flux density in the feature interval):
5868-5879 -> -1.2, 12.9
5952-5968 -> 0.8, 11.3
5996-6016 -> 0.5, 11.7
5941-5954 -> 0.5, 11.4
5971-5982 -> 0.3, 11.7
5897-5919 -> 0.2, 11.7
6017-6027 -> -0.3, 12.4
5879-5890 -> -0.6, 12.4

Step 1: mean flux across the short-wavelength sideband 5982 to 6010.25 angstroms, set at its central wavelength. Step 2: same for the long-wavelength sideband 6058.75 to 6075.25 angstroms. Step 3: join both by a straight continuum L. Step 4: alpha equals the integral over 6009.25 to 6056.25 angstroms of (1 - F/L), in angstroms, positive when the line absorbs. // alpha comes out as -1.19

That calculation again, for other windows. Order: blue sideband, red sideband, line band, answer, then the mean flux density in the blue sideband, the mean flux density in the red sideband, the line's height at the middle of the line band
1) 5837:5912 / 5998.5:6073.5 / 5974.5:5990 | 0.32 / 11.9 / 12.1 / 12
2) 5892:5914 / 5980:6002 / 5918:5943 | 0.22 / 11.6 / 12.1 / 11.8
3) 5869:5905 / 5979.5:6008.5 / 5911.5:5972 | 3.12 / 12.1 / 12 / 12.1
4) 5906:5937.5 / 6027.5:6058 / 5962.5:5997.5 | 0.51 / 11.6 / 12.3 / 11.9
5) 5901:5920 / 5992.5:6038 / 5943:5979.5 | 1.21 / 11.6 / 12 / 11.8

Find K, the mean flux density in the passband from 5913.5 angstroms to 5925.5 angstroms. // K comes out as 10.9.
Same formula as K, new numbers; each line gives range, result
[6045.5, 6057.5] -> 12.8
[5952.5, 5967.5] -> 11.3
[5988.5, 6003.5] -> 12.3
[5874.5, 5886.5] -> 13.2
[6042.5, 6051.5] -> 12.9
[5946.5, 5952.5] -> 11.5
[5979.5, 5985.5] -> 11.8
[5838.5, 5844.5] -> 10.9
